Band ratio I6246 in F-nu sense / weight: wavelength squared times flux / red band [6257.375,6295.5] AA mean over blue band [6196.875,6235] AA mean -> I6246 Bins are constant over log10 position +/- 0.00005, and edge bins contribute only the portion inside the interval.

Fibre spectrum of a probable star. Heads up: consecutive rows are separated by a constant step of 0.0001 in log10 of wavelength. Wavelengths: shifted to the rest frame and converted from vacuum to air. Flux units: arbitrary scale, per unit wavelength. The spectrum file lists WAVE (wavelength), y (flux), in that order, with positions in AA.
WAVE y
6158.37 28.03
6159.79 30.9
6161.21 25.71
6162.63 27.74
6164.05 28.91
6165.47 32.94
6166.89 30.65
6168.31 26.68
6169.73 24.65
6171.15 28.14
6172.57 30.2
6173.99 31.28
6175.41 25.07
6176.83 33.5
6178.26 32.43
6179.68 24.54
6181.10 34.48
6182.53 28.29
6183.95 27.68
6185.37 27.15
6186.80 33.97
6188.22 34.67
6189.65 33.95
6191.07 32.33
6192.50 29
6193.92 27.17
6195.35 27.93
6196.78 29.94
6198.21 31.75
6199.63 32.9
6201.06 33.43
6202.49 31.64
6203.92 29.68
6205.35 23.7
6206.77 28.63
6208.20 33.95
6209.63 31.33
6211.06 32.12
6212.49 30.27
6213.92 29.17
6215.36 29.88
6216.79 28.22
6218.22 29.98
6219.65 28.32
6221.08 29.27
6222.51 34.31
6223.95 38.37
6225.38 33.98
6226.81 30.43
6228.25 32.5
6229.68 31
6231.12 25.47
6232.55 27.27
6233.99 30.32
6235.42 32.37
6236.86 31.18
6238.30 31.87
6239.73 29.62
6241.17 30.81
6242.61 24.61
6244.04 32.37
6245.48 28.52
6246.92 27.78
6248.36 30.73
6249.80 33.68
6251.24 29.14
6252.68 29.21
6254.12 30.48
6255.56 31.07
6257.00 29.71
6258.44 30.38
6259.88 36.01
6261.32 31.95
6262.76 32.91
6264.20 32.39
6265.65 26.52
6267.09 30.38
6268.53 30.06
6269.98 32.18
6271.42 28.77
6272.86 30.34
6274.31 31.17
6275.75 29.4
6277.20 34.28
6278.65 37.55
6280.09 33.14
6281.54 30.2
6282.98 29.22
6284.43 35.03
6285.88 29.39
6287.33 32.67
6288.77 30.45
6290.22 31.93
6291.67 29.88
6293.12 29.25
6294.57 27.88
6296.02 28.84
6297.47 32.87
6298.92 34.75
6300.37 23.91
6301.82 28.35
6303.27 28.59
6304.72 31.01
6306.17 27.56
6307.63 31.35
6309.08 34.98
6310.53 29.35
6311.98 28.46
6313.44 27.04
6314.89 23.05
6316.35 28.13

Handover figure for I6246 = 1.0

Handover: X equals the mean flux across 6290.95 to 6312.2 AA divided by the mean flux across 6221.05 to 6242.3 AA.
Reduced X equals 1.0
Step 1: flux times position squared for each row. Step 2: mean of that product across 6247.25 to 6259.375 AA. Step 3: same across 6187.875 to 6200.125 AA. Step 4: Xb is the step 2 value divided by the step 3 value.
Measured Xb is 1.01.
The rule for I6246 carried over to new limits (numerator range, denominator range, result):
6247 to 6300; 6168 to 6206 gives 1.07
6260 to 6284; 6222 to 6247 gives 1.04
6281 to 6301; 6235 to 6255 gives 1.03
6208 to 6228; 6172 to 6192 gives 1.03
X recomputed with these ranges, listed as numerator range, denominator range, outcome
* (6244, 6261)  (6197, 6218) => 1.01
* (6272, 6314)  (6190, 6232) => 1.00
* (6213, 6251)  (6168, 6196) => 1.02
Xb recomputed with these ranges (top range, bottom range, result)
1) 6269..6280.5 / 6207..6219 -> 1.07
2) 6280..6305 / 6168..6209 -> 1.05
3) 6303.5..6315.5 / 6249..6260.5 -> 0.95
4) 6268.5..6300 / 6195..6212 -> 1.05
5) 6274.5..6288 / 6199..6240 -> 1.07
